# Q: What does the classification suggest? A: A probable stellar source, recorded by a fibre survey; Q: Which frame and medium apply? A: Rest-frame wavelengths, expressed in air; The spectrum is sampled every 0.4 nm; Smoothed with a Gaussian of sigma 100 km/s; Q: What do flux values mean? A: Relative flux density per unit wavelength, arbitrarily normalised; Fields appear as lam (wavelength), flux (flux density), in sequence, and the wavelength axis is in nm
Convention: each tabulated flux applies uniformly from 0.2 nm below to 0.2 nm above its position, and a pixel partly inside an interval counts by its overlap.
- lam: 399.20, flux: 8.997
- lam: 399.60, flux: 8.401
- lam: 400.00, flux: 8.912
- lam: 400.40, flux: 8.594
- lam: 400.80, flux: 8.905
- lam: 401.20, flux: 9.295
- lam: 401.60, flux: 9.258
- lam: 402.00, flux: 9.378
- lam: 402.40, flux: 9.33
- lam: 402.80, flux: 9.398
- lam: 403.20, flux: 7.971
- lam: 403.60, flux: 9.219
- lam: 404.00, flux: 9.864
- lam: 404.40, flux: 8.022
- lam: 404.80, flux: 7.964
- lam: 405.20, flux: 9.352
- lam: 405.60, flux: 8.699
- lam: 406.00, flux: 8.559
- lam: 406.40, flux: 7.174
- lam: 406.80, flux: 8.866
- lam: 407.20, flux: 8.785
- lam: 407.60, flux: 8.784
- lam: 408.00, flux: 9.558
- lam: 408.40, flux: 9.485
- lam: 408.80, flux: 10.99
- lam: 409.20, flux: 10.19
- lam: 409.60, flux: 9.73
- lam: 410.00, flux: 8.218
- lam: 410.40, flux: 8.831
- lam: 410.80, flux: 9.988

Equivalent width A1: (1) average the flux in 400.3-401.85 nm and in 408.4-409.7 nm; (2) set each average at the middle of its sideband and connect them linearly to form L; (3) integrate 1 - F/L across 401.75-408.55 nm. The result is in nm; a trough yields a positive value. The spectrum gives 0.56 nm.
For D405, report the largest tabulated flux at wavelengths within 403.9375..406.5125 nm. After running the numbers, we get 9.864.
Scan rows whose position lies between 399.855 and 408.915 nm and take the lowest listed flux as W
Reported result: 7.174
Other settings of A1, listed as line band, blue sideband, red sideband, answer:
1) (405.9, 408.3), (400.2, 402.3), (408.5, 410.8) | 0.20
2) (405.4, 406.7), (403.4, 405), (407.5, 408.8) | 0.13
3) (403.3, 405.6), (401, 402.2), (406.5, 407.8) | 0.04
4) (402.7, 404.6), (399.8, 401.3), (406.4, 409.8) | 0.05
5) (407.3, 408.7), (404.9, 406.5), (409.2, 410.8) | -0.08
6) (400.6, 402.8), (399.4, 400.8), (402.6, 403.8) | -0.12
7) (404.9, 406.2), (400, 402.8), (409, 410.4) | 0.06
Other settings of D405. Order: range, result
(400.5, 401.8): 9.295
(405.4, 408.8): 10.99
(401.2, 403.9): 9.398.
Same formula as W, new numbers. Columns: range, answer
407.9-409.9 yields 9.485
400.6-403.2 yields 7.971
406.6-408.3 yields 8.784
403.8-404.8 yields 7.964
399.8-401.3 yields 8.594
